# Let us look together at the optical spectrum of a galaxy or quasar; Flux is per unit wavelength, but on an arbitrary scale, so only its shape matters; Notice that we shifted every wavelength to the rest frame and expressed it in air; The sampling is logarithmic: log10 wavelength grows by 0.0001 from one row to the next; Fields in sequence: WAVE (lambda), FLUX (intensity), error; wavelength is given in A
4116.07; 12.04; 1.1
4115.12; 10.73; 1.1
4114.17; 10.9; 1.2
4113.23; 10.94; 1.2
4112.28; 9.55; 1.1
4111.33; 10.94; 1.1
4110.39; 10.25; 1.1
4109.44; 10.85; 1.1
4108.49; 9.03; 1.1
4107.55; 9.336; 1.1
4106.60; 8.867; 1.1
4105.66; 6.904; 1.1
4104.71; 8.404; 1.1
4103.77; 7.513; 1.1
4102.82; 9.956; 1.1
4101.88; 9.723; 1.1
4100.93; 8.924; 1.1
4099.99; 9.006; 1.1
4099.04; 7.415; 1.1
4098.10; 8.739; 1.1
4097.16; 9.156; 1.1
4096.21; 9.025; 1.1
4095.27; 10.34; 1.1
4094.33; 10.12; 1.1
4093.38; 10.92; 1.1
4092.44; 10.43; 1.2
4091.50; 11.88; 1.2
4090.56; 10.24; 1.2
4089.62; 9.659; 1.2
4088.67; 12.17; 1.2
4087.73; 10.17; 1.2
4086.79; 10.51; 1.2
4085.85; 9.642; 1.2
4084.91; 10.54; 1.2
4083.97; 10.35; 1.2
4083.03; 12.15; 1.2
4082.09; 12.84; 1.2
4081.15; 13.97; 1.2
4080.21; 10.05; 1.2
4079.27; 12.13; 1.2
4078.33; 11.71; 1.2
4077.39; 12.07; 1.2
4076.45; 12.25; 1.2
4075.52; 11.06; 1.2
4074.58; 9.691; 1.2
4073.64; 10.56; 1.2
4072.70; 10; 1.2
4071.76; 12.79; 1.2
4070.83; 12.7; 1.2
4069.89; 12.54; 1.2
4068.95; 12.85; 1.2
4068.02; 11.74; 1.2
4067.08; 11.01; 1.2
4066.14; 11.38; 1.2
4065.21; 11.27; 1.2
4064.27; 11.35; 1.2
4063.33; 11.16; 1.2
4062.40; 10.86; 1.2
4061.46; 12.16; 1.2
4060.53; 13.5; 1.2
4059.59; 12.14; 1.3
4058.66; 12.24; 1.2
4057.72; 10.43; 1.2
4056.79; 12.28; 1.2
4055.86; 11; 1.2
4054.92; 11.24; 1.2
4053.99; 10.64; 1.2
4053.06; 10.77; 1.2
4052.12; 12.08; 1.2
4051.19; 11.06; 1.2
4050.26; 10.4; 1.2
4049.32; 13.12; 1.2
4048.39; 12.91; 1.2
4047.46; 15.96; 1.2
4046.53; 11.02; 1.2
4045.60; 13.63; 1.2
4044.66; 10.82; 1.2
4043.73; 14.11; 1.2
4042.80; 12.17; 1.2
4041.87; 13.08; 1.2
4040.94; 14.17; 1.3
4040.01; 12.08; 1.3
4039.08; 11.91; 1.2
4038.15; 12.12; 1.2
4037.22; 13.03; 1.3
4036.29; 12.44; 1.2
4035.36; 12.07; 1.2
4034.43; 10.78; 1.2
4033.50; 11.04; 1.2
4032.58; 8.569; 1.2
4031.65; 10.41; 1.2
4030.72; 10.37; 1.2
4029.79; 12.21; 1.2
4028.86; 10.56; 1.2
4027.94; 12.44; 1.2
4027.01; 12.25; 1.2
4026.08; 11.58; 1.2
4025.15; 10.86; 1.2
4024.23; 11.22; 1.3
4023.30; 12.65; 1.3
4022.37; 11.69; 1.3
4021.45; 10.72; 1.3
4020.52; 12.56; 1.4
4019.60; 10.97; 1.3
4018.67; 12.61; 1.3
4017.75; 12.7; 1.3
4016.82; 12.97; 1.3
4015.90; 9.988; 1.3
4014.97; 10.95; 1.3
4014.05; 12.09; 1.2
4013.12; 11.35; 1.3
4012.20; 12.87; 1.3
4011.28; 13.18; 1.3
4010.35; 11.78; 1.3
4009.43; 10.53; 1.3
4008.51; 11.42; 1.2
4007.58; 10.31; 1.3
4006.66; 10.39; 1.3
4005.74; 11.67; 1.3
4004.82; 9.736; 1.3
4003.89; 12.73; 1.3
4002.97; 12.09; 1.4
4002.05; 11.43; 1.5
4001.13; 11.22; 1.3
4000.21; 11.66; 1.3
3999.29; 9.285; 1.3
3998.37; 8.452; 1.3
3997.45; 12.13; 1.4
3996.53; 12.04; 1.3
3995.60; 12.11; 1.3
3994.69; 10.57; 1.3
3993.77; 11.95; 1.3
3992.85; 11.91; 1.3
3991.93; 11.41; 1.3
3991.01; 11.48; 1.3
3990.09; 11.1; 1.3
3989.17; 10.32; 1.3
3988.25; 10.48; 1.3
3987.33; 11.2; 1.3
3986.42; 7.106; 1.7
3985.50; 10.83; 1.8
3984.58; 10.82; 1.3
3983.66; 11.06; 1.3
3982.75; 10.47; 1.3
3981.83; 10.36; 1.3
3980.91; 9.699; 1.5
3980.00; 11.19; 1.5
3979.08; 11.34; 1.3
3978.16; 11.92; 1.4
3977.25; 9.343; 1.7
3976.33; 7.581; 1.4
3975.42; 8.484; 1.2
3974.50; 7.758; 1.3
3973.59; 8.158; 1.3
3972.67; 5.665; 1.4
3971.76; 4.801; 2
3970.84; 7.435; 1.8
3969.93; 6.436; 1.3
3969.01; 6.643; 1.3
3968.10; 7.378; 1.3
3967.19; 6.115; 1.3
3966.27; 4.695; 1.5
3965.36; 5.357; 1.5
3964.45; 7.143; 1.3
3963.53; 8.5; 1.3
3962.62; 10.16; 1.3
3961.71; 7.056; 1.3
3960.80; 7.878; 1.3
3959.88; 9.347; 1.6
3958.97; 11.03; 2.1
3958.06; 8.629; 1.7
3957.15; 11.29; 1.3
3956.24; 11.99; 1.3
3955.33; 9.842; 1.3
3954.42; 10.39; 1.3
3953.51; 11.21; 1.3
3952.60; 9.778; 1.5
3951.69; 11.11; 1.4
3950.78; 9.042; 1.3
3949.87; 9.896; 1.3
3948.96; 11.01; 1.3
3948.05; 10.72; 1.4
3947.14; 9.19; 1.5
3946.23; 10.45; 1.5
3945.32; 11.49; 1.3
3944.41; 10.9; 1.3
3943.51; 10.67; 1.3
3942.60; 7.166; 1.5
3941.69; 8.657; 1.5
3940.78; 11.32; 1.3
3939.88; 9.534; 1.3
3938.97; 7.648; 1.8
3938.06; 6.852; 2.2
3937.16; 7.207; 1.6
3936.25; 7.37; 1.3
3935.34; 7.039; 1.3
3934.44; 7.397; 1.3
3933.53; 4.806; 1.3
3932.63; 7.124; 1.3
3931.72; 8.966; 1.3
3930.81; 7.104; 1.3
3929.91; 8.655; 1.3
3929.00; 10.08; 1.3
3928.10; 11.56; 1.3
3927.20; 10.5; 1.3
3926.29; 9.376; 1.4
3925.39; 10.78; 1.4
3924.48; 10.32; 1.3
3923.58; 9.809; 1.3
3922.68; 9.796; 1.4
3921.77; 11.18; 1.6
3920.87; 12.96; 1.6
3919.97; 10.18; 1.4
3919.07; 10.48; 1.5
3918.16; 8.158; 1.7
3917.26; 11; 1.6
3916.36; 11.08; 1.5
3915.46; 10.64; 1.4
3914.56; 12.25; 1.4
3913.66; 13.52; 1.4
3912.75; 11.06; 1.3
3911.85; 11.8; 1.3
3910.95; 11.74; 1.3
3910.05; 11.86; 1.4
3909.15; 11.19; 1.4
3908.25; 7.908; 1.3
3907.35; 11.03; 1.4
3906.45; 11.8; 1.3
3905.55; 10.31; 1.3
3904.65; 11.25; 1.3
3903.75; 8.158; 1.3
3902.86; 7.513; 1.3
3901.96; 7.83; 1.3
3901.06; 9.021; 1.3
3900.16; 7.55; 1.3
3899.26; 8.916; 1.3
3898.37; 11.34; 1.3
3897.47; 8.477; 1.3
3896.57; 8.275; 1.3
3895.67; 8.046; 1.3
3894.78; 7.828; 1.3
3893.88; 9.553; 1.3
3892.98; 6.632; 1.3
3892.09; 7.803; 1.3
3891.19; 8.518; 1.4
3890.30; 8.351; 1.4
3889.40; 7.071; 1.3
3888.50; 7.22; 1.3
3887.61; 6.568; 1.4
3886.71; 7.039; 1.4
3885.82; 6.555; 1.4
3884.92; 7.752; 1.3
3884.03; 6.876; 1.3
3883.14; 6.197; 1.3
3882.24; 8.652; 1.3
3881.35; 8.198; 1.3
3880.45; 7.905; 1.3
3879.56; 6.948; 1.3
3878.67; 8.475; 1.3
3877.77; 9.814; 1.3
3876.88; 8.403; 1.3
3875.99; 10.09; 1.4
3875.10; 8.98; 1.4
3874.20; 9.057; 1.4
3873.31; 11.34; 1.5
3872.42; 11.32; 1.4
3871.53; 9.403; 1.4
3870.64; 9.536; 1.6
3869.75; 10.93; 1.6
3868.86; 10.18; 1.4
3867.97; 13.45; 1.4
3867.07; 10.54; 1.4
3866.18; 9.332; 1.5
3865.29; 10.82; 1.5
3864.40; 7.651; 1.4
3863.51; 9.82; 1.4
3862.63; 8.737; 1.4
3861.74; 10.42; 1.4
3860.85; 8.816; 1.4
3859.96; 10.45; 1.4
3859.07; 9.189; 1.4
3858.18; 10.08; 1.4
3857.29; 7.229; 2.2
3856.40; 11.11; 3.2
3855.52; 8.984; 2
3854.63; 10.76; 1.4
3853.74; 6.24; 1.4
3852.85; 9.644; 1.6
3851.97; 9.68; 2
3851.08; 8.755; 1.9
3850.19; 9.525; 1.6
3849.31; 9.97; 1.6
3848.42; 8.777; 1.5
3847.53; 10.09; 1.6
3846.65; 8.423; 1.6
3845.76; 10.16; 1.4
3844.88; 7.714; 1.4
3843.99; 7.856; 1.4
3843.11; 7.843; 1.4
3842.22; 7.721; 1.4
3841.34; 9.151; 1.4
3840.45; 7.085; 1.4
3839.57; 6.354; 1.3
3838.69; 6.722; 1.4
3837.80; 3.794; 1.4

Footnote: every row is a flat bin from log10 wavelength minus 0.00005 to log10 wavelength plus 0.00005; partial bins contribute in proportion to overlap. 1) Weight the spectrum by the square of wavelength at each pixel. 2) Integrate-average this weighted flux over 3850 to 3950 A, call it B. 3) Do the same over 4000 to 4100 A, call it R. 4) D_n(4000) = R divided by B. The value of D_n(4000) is 1.3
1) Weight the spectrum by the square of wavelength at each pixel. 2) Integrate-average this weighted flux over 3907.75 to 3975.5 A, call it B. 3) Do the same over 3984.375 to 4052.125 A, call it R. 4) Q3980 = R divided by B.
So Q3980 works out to 1.3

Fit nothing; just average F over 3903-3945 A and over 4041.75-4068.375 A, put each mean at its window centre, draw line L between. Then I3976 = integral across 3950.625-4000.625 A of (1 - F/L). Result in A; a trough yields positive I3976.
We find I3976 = 5.4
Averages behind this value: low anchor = 9.77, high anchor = 11.9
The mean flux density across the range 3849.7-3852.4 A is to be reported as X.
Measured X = 9.33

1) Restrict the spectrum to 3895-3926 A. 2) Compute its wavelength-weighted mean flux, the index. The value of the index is 10.2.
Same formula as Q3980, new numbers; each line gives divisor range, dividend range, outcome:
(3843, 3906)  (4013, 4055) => 1.44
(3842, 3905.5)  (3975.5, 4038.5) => 1.35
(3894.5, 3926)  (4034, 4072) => 1.28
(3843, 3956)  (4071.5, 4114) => 1.21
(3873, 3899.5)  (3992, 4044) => 1.51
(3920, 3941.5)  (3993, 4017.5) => 1.31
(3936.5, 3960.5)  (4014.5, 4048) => 1.26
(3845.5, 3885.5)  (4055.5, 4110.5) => 1.29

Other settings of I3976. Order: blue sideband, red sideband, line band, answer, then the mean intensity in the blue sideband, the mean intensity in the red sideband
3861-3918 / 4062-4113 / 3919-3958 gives 0.1 A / 9.32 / 10.5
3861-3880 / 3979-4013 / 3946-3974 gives 5.3 A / 9.76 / 11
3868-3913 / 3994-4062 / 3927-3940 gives 2.4 A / 9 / 11.7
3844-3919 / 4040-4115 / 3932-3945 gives 2.2 A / 9.29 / 11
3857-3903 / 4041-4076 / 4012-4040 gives -0.7 A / 8.79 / 11.9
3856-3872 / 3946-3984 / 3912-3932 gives -2.4 A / 9.87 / 8.97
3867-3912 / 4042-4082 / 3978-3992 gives -0.1 A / 9.01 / 11.8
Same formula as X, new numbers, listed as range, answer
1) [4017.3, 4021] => 12.2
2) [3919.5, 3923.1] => 11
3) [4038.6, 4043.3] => 12.7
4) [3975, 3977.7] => 8.47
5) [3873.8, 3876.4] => 9.35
